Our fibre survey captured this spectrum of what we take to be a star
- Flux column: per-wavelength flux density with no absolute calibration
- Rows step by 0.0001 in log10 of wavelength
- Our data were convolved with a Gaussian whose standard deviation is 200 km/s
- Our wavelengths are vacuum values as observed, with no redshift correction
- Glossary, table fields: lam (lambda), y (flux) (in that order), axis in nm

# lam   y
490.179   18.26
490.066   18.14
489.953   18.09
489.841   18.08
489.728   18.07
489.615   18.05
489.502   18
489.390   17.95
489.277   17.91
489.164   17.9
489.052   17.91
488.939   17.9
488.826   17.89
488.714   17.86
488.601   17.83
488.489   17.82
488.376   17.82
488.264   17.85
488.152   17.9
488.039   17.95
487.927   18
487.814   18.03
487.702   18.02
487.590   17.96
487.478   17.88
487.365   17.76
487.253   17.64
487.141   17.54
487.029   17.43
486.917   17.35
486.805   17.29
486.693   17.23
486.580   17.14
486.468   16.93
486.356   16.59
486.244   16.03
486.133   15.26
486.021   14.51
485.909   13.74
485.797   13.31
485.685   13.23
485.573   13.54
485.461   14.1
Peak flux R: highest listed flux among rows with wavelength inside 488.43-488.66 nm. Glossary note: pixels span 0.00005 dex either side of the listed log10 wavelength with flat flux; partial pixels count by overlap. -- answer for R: 17.83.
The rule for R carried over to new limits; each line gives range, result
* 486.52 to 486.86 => 17.29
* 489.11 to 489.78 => 18.07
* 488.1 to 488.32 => 17.9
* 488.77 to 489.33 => 17.91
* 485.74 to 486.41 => 16.59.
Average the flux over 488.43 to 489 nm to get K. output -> 17.8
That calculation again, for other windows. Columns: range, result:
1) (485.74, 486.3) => 14.6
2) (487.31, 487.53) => 17.8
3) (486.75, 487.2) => 17.4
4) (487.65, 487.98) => 18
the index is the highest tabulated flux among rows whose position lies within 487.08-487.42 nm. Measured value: 17.76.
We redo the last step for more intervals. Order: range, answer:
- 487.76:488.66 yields 18.03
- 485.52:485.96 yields 13.74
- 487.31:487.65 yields 17.96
